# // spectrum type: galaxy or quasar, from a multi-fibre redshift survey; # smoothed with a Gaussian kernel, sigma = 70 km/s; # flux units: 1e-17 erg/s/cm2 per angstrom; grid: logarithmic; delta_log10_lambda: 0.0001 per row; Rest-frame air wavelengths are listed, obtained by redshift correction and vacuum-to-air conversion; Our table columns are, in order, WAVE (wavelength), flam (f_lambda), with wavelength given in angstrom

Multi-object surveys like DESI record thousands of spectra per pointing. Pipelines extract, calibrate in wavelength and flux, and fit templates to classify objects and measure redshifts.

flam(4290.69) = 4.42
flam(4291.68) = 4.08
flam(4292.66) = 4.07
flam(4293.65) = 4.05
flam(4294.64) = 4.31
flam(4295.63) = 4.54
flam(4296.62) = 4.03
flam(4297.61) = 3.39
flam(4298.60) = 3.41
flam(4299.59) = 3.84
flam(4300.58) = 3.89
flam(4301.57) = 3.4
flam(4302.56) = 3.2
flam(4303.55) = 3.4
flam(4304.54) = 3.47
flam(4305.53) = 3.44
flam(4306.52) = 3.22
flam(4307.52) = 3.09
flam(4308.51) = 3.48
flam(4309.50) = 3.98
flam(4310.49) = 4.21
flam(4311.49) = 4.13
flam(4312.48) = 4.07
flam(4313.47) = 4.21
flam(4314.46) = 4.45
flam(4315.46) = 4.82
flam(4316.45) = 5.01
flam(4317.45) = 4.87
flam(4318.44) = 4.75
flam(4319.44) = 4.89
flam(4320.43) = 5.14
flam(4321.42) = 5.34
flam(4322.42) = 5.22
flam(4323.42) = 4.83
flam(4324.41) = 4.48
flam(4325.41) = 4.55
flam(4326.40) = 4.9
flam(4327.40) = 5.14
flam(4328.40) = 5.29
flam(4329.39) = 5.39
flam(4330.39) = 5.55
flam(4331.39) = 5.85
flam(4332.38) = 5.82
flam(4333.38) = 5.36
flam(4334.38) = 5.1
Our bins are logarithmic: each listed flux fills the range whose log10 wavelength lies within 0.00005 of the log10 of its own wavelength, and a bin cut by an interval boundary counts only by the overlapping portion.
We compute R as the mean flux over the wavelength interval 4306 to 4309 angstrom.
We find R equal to 3.26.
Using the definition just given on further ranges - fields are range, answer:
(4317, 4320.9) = 4.92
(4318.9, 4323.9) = 5.08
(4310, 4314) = 4.16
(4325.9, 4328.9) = 5.12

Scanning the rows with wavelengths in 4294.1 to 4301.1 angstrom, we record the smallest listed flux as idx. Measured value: 3.39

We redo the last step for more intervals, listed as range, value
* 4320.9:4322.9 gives 5.22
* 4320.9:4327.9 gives 4.48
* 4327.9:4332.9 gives 5.29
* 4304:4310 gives 3.09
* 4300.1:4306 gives 3.2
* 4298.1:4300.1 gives 3.41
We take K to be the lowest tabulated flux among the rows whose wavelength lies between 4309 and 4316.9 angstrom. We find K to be 3.98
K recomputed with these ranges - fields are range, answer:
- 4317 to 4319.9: 4.75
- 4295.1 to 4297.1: 4.03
